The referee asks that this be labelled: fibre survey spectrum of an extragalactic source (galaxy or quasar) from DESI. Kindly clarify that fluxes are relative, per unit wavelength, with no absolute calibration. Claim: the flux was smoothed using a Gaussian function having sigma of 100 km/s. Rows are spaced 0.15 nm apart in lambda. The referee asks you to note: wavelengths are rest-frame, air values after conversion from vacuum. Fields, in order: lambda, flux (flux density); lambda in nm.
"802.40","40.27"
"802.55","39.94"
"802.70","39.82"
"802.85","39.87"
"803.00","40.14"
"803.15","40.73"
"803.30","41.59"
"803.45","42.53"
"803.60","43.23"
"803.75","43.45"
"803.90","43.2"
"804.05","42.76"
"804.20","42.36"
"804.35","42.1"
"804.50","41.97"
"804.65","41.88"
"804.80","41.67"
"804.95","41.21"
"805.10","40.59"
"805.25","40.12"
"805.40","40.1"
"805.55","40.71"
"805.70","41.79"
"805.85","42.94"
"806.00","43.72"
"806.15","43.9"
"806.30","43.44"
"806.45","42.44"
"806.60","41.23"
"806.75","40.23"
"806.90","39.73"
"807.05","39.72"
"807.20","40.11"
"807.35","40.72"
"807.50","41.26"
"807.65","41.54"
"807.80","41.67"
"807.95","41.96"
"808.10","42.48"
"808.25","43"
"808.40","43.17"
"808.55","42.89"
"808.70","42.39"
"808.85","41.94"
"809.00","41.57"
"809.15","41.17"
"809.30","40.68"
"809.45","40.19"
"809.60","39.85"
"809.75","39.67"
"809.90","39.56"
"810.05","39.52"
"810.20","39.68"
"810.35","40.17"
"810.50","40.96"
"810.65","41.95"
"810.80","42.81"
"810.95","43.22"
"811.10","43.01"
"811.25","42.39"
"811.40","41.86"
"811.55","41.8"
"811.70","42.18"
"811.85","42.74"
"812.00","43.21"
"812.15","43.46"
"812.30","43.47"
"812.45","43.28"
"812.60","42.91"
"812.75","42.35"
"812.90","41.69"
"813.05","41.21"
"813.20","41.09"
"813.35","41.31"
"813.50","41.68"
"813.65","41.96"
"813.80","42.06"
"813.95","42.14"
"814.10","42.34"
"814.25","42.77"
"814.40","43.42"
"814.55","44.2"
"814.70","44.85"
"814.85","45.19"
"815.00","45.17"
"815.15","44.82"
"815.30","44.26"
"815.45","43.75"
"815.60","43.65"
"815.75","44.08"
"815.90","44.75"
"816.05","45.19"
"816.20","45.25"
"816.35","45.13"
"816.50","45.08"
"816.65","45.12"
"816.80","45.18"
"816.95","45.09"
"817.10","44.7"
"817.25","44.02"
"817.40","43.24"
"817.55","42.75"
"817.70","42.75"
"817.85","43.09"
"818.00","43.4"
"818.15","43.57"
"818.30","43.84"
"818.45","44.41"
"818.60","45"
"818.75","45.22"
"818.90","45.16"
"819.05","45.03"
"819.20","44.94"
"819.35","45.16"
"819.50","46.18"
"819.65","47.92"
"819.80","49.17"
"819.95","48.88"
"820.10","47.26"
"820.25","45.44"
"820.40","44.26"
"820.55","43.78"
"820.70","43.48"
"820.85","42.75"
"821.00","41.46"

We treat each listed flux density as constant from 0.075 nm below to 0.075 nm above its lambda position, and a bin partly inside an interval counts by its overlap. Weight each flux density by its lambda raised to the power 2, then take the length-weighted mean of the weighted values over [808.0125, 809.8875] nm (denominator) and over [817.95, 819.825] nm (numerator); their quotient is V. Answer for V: 1.12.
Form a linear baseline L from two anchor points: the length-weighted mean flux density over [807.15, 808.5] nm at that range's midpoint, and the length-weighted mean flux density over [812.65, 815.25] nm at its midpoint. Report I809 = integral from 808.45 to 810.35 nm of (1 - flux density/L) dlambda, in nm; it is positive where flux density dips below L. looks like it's 0.06 nm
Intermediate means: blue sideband 41.8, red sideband 42.9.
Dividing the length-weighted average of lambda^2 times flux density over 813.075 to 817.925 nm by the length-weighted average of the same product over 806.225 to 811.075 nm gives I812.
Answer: 1.08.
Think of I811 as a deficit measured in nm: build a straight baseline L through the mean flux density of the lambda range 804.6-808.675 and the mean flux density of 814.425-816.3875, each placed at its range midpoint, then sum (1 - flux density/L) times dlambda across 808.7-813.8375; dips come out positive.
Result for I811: 0.18 nm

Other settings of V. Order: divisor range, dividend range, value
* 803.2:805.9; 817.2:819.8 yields 1.10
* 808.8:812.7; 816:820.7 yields 1.10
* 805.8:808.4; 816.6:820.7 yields 1.11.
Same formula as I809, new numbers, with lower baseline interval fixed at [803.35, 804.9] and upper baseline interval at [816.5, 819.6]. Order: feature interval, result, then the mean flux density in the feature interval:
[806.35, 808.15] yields 0.08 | 41.1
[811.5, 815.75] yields 0.08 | 43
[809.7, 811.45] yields 0.09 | 41.2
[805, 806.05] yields 0.03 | 41.4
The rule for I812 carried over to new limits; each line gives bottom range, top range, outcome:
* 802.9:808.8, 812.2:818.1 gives 1.07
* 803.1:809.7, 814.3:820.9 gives 1.10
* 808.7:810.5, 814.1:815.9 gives 1.11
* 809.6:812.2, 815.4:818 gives 1.08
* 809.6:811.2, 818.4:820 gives 1.15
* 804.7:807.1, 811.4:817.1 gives 1.07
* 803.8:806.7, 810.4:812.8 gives 1.03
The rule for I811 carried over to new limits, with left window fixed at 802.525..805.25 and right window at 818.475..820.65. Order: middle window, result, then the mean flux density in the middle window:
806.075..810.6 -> 0.17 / 41.2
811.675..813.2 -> 0.05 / 42.6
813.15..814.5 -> 0.07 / 42.1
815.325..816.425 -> 0.01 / 44.5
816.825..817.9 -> 0.04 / 43.7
